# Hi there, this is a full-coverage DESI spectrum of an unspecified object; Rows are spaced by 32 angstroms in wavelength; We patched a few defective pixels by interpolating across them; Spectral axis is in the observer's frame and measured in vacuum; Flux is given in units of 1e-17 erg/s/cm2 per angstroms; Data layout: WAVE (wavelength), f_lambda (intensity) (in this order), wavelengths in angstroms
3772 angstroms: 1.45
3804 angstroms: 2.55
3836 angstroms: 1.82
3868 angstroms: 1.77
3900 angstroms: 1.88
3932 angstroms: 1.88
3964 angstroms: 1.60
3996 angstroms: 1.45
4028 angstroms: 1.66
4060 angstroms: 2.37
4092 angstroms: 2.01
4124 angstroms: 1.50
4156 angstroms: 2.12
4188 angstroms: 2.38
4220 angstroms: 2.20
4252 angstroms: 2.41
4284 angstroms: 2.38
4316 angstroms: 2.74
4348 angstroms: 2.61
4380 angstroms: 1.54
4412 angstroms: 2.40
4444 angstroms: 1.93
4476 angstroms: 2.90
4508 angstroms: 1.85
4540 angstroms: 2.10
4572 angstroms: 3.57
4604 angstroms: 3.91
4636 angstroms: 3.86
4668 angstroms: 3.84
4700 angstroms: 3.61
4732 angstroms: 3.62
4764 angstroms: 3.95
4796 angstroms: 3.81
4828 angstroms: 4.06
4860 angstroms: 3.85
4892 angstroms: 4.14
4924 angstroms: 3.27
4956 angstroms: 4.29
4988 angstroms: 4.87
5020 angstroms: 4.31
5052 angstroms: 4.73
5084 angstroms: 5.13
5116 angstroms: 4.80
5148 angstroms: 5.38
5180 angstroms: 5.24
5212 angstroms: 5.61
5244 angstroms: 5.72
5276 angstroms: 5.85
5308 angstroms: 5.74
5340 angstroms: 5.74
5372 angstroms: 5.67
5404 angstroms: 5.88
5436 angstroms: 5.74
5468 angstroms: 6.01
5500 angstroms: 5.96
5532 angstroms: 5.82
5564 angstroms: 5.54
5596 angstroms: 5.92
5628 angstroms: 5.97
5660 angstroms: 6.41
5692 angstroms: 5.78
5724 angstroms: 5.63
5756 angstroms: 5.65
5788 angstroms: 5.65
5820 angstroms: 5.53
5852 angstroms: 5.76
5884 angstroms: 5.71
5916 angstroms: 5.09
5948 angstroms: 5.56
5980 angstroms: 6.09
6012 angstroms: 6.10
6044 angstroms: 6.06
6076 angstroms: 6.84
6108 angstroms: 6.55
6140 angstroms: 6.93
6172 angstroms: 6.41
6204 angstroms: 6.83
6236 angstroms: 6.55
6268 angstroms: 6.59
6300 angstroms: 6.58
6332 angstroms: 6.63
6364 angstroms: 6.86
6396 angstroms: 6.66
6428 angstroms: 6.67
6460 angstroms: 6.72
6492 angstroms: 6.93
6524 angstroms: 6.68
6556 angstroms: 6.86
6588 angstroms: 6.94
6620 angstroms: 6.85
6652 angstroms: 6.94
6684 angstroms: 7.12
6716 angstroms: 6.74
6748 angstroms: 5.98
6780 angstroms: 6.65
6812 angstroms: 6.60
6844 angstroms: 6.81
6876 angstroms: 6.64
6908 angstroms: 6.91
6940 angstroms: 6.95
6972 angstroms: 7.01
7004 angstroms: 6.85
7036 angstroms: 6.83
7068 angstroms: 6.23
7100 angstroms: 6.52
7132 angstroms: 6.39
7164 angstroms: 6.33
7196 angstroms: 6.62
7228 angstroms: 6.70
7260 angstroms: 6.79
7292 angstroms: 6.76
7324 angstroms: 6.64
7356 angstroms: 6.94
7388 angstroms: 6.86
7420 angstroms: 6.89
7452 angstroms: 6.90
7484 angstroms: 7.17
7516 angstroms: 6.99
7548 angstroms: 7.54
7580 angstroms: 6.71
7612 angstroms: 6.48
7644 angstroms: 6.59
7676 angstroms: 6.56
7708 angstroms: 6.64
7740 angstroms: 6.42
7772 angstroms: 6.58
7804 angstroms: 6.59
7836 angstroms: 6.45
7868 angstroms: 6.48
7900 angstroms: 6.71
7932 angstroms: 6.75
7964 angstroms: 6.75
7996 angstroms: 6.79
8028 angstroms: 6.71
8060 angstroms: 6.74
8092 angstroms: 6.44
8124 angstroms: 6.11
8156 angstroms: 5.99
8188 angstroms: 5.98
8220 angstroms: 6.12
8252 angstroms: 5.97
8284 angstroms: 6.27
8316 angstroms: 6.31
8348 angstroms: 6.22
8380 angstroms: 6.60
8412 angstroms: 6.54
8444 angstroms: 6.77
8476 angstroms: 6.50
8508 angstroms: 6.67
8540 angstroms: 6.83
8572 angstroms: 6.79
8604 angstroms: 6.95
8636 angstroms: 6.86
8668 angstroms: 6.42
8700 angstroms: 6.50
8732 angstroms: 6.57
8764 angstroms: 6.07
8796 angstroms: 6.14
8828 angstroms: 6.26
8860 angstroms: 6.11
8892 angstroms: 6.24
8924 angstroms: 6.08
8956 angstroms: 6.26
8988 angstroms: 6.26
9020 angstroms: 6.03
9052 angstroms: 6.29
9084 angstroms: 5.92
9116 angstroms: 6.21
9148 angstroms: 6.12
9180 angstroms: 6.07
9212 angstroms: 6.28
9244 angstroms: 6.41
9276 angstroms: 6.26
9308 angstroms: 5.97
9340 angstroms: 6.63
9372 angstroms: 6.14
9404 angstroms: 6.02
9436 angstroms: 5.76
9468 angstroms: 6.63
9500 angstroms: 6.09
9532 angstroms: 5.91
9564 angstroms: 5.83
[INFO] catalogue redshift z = 0.145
